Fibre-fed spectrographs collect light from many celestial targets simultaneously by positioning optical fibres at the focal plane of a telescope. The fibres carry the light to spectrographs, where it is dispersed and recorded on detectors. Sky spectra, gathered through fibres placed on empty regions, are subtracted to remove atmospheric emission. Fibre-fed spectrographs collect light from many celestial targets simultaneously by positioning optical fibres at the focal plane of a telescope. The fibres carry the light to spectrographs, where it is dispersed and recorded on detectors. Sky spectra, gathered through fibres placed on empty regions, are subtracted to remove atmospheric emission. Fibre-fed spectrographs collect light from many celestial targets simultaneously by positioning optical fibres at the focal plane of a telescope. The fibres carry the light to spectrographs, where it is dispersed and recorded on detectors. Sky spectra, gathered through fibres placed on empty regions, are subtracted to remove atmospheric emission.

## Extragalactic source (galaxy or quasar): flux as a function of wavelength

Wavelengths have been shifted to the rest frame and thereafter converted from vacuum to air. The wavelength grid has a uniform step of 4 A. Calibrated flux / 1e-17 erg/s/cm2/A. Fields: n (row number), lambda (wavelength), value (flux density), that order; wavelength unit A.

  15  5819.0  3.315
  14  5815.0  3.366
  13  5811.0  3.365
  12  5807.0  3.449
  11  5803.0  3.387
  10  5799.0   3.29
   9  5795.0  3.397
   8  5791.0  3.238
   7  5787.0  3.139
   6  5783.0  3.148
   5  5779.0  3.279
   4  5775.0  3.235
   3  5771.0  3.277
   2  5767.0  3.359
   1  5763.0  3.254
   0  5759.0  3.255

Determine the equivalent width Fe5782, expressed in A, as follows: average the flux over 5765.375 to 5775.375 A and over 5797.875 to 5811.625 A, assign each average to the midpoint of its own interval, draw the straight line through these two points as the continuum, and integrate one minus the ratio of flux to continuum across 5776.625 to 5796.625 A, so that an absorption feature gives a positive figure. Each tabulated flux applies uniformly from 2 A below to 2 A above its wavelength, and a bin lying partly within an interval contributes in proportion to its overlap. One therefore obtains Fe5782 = 0.6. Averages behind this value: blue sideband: 3.3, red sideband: 3.38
